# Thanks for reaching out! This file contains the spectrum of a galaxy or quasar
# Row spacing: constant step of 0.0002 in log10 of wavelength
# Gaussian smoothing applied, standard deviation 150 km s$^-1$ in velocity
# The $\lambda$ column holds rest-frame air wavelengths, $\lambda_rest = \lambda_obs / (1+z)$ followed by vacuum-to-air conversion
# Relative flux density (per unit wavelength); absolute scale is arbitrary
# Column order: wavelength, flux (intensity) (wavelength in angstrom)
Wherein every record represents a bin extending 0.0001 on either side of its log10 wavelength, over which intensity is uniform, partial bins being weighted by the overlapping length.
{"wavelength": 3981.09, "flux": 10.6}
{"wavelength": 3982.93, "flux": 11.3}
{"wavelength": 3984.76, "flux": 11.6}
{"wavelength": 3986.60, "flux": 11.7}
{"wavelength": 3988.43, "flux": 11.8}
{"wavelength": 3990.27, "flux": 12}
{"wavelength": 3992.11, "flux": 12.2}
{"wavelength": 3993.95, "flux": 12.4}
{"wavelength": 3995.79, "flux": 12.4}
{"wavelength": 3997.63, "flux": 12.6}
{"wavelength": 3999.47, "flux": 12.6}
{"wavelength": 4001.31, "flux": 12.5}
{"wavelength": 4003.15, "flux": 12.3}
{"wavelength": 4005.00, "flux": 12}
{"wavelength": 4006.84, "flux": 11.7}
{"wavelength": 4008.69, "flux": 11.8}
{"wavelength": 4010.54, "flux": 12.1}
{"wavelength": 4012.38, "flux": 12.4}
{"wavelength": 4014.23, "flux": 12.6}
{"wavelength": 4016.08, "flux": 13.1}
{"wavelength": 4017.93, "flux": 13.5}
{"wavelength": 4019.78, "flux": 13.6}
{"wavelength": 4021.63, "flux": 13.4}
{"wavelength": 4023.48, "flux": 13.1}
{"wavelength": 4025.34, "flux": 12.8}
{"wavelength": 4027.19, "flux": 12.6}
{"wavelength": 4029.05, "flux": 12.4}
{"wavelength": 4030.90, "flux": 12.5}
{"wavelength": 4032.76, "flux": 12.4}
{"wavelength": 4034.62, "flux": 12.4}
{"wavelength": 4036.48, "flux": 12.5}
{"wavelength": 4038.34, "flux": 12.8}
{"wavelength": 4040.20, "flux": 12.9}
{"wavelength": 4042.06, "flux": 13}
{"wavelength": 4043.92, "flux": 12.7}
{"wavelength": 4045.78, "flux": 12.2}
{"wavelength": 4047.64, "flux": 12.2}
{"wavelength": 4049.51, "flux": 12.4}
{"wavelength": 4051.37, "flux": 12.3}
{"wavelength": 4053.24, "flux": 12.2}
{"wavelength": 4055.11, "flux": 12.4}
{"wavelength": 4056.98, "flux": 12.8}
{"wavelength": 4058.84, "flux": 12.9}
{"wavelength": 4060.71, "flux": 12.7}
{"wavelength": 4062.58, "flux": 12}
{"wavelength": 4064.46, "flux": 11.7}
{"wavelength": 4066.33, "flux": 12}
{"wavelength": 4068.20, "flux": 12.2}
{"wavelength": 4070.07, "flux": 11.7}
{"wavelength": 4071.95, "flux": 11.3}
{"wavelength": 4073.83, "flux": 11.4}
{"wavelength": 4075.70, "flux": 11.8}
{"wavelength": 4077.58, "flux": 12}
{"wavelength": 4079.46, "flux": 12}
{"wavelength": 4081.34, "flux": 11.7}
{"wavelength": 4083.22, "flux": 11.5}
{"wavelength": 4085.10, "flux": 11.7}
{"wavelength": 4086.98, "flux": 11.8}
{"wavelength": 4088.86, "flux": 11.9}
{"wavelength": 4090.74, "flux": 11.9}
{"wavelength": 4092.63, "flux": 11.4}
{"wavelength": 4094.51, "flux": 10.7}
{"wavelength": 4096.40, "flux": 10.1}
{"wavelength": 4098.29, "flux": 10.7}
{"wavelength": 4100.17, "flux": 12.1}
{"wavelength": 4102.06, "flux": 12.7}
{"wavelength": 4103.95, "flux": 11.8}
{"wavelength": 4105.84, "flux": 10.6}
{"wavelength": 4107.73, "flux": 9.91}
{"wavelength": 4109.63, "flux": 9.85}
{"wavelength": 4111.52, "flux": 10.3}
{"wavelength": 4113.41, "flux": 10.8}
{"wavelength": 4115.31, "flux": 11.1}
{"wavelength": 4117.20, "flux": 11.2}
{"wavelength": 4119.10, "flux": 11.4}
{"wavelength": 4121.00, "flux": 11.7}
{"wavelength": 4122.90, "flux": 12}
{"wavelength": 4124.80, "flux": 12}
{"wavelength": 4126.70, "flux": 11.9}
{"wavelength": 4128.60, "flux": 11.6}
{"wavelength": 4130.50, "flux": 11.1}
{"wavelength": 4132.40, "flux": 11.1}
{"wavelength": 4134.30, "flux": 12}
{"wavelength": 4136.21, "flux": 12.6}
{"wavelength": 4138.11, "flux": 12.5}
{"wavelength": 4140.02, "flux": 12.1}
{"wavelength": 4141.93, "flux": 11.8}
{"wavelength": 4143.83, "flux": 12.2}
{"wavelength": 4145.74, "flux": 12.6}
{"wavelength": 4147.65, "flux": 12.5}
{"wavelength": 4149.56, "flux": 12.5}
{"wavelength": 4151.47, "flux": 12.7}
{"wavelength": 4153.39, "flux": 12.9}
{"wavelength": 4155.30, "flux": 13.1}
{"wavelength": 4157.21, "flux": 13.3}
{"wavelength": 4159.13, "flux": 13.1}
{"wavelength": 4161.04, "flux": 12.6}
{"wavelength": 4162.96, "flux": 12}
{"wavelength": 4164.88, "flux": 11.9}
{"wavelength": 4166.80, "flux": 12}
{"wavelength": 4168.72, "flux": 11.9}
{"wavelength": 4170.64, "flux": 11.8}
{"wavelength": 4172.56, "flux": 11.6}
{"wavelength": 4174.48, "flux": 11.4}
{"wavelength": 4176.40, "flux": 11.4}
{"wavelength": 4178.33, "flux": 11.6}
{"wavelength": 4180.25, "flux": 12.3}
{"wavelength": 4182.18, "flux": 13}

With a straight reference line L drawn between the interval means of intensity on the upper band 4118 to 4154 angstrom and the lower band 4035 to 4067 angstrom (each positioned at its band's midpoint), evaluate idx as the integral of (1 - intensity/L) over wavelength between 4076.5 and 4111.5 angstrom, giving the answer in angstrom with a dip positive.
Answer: 2.6 angstrom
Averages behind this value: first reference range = 12.5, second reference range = 12.1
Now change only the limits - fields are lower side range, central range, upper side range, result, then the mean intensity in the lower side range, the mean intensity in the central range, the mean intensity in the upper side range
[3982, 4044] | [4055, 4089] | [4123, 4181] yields 1.0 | 12.5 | 12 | 12.1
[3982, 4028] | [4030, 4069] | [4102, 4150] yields -1.1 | 12.4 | 12.4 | 11.6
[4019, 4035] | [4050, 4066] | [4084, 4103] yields -0.2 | 12.8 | 12.4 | 11.5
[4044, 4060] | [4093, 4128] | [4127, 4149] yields 2.8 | 12.4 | 11.2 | 12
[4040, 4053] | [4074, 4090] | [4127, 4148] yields 0.7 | 12.5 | 11.8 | 12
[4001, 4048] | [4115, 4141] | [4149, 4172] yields 1.6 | 12.6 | 11.8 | 12.5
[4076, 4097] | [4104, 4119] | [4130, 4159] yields 1.6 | 11.5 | 10.7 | 12.4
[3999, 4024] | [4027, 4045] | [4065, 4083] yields -0.5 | 12.6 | 12.6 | 11.8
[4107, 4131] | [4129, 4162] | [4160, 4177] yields -2.4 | 11.2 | 12.4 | 11.9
